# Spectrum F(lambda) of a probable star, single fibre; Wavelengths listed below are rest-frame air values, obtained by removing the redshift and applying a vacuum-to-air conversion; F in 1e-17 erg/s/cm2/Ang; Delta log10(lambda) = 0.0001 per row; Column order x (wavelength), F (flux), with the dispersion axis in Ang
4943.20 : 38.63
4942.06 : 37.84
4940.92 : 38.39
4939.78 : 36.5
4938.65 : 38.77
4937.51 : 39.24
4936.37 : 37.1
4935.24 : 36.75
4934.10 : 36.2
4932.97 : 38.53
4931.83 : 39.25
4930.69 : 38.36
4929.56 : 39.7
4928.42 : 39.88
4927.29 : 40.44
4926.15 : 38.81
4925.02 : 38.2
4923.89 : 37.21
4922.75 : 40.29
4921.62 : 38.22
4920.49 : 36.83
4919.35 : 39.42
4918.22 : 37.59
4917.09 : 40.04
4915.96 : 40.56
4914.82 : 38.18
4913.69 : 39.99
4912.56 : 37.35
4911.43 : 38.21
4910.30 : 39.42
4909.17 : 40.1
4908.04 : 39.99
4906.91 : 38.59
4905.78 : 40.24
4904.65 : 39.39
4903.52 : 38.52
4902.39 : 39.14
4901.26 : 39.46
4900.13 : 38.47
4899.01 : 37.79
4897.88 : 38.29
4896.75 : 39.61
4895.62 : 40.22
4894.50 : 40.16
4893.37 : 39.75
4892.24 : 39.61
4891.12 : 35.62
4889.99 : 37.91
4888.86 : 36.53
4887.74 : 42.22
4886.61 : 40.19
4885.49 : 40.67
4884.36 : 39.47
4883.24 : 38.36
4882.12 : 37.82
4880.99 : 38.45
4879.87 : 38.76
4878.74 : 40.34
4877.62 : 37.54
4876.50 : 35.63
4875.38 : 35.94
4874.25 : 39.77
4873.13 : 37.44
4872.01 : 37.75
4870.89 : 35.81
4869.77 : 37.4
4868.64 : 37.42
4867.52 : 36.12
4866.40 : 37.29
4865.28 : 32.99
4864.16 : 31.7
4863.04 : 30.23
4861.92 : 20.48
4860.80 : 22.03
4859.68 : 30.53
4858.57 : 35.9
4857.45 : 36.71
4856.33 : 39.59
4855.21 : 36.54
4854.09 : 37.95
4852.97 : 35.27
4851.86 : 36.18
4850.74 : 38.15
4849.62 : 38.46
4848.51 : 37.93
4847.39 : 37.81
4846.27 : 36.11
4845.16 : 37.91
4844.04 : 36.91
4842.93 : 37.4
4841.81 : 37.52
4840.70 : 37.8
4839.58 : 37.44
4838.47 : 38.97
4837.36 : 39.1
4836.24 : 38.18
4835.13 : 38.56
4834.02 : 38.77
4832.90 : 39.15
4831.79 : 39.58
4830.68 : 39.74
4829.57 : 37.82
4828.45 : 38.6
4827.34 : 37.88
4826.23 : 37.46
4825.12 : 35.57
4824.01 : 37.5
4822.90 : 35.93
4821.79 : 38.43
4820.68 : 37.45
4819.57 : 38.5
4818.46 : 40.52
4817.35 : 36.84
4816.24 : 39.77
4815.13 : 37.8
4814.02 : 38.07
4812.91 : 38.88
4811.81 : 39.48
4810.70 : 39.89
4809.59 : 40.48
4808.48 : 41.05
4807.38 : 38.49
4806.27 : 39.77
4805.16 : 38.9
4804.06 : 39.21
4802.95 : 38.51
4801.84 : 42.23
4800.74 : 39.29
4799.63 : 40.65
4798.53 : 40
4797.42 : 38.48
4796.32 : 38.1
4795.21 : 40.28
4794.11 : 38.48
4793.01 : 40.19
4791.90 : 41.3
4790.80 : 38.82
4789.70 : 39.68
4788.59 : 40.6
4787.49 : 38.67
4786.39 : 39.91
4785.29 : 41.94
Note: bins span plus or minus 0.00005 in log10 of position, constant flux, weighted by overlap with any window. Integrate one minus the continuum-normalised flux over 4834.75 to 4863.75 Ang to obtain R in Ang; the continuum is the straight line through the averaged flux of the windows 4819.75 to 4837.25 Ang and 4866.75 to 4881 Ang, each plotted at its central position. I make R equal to 1.6 Ang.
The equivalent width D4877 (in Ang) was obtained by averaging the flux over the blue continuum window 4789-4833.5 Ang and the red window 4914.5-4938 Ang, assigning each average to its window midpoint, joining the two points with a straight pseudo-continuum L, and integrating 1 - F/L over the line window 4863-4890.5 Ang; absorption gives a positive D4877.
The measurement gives 0.90 Ang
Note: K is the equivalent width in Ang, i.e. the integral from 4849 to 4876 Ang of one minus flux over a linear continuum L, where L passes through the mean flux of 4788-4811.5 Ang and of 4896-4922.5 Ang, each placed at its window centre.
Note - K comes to 3.0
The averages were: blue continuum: 39.7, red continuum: 39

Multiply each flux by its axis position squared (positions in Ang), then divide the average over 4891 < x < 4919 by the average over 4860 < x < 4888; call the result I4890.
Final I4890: 1.10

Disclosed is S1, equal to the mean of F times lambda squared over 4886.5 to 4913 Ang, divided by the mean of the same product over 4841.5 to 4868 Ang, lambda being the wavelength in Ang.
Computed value 1.14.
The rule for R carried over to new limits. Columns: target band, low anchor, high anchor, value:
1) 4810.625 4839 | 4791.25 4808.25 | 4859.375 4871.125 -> -1.3 Ang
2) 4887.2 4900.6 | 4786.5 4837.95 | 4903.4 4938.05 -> 0.0 Ang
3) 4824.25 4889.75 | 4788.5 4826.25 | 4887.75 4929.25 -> 3.5 Ang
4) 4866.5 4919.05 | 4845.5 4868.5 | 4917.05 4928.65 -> -2.6 Ang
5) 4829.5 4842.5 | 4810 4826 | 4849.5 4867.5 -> -0.9 Ang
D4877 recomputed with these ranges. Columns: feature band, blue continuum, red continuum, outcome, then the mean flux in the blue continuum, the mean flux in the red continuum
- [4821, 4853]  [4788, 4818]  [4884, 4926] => 1.2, 39.4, 39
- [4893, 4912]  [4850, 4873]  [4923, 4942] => -1.3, 34.4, 38.3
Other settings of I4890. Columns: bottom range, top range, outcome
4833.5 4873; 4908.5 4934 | 1.12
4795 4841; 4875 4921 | 1.04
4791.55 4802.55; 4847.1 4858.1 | 0.96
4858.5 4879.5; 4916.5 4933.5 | 1.16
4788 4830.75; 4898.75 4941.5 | 1.04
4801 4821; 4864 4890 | 0.99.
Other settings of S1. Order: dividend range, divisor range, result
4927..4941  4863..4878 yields 1.09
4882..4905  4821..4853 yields 1.06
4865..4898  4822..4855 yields 1.03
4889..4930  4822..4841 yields 1.05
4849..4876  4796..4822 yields 0.91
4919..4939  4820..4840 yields 1.05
